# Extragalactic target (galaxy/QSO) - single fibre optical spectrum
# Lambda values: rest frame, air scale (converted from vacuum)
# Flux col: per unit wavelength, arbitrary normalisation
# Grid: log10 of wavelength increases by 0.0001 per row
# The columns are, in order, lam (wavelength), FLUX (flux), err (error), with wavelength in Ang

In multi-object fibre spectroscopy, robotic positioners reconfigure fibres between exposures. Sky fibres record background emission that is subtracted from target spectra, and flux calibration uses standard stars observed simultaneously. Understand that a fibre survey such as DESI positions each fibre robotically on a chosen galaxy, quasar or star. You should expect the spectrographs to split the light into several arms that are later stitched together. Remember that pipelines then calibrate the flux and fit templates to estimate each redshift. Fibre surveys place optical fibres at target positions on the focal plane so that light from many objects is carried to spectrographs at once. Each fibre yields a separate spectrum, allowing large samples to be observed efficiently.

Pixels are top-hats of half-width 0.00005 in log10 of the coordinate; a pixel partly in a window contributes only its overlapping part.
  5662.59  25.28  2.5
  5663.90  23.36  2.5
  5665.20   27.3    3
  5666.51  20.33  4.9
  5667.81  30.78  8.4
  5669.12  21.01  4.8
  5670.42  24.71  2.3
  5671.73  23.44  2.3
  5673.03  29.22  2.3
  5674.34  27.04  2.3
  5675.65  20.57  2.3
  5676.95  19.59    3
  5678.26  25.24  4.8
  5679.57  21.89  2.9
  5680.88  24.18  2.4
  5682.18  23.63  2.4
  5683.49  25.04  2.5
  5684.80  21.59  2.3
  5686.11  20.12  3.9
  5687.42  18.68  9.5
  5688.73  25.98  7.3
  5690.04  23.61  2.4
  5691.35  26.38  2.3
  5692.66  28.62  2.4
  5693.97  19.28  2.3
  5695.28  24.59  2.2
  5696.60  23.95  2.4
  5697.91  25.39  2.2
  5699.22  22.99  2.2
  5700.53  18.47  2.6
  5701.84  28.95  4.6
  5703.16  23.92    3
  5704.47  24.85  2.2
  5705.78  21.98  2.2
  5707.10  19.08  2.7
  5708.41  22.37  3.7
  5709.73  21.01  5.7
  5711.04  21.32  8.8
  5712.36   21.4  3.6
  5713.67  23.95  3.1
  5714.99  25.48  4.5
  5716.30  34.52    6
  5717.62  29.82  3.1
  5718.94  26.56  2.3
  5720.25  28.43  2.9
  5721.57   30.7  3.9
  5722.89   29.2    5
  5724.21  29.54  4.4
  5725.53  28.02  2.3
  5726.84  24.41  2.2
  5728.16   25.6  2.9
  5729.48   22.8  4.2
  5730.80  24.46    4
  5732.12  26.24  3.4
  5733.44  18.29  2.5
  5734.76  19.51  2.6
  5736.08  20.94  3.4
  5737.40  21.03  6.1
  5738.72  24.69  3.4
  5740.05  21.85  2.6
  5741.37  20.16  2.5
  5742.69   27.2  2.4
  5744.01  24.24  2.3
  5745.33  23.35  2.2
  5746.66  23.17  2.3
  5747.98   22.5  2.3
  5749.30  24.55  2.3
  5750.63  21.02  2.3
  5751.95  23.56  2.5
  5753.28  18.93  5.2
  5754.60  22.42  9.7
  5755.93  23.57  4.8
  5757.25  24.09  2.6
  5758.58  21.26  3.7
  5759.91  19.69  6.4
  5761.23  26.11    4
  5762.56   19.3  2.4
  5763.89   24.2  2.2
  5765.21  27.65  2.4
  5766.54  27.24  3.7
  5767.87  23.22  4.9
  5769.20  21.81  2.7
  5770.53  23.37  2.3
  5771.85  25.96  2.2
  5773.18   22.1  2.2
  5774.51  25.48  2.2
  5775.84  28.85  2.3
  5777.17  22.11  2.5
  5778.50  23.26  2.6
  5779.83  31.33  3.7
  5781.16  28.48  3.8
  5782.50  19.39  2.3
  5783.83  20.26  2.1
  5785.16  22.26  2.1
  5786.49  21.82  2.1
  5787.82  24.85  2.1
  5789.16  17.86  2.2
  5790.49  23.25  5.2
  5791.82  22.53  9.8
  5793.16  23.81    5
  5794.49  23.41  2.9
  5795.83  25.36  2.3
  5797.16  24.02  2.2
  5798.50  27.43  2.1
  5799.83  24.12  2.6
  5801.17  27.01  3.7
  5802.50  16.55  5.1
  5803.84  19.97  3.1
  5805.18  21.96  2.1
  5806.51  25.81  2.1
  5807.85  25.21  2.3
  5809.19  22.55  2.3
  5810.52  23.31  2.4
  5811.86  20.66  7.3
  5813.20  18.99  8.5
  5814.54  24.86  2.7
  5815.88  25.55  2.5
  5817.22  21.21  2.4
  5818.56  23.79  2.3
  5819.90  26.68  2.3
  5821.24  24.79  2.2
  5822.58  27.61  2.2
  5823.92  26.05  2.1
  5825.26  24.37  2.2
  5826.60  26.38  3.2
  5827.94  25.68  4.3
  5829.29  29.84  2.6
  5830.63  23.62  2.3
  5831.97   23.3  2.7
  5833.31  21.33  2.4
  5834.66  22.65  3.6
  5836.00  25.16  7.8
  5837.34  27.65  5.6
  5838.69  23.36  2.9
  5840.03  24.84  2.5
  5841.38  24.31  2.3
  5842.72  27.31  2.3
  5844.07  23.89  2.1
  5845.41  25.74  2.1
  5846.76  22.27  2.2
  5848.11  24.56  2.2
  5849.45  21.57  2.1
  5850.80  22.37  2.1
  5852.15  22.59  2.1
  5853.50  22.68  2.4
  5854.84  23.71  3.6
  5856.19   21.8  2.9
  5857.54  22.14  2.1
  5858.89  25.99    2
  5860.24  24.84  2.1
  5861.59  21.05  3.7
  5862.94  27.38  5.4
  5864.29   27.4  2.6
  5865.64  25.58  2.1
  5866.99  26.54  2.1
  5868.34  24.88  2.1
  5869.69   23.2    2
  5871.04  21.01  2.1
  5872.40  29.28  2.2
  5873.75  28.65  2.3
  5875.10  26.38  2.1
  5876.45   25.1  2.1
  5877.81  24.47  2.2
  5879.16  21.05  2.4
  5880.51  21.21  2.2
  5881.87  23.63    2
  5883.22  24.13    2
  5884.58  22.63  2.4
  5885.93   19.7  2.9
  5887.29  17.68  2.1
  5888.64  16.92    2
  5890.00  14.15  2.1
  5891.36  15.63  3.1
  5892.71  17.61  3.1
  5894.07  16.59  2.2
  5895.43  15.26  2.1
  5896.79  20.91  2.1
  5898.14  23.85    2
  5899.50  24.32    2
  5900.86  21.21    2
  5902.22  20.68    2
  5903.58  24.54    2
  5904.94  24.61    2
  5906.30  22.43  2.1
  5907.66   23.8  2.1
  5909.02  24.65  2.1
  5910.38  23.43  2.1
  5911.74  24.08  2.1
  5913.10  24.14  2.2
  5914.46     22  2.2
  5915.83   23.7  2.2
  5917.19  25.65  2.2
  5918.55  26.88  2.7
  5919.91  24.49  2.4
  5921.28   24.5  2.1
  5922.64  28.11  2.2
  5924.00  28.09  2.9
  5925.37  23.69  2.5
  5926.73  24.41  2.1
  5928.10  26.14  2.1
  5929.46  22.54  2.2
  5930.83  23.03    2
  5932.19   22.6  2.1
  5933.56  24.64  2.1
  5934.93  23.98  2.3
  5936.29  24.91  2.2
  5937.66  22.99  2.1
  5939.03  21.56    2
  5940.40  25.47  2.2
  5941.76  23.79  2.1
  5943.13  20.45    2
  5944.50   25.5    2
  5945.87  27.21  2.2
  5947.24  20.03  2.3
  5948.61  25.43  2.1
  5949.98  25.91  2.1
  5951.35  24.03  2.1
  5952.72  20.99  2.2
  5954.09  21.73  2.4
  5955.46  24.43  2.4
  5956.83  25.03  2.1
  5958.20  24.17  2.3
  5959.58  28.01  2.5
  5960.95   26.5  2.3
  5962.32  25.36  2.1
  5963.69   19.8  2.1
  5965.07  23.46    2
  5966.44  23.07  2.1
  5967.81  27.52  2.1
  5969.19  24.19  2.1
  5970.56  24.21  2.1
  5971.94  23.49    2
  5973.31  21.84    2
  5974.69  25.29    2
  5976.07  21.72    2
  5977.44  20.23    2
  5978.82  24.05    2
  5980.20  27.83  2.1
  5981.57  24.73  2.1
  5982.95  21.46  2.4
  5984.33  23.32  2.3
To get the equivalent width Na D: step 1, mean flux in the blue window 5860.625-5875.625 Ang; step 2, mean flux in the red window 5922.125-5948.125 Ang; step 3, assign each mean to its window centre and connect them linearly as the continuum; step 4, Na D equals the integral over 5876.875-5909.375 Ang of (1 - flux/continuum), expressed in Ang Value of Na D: 5.36 Ang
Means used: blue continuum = 25.6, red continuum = 24.1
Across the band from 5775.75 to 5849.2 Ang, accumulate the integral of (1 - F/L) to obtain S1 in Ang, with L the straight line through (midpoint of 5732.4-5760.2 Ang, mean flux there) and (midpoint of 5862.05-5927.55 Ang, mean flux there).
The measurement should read -4.4 Ang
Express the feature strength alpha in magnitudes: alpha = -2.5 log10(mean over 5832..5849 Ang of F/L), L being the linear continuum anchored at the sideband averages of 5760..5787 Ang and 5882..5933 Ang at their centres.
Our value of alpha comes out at -0.05 mag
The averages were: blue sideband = 24.1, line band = 24.3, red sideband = 22.4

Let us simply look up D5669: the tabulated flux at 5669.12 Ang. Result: 21.01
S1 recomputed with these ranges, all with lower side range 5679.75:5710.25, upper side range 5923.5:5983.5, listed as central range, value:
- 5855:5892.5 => 1.2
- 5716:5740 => -2.3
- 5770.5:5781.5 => -1.1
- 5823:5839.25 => -0.9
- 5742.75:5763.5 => 0.6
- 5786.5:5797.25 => 0.2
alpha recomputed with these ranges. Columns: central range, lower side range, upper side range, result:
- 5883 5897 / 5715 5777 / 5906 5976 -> 0.32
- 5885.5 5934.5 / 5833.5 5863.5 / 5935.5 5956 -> 0.06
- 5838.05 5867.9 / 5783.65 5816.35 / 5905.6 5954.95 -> -0.04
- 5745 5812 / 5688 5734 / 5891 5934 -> 0.04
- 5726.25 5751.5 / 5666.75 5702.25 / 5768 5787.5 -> 0.05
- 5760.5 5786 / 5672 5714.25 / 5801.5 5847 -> -0.02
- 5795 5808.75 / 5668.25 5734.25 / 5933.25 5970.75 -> 0.02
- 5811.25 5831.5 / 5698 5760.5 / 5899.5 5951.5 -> -0.03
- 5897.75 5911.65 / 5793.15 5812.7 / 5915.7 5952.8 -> 0.04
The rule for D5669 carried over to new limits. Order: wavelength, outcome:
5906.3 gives 22.43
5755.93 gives 23.57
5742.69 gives 27.2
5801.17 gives 27.01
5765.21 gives 27.65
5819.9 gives 26.68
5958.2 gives 24.17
